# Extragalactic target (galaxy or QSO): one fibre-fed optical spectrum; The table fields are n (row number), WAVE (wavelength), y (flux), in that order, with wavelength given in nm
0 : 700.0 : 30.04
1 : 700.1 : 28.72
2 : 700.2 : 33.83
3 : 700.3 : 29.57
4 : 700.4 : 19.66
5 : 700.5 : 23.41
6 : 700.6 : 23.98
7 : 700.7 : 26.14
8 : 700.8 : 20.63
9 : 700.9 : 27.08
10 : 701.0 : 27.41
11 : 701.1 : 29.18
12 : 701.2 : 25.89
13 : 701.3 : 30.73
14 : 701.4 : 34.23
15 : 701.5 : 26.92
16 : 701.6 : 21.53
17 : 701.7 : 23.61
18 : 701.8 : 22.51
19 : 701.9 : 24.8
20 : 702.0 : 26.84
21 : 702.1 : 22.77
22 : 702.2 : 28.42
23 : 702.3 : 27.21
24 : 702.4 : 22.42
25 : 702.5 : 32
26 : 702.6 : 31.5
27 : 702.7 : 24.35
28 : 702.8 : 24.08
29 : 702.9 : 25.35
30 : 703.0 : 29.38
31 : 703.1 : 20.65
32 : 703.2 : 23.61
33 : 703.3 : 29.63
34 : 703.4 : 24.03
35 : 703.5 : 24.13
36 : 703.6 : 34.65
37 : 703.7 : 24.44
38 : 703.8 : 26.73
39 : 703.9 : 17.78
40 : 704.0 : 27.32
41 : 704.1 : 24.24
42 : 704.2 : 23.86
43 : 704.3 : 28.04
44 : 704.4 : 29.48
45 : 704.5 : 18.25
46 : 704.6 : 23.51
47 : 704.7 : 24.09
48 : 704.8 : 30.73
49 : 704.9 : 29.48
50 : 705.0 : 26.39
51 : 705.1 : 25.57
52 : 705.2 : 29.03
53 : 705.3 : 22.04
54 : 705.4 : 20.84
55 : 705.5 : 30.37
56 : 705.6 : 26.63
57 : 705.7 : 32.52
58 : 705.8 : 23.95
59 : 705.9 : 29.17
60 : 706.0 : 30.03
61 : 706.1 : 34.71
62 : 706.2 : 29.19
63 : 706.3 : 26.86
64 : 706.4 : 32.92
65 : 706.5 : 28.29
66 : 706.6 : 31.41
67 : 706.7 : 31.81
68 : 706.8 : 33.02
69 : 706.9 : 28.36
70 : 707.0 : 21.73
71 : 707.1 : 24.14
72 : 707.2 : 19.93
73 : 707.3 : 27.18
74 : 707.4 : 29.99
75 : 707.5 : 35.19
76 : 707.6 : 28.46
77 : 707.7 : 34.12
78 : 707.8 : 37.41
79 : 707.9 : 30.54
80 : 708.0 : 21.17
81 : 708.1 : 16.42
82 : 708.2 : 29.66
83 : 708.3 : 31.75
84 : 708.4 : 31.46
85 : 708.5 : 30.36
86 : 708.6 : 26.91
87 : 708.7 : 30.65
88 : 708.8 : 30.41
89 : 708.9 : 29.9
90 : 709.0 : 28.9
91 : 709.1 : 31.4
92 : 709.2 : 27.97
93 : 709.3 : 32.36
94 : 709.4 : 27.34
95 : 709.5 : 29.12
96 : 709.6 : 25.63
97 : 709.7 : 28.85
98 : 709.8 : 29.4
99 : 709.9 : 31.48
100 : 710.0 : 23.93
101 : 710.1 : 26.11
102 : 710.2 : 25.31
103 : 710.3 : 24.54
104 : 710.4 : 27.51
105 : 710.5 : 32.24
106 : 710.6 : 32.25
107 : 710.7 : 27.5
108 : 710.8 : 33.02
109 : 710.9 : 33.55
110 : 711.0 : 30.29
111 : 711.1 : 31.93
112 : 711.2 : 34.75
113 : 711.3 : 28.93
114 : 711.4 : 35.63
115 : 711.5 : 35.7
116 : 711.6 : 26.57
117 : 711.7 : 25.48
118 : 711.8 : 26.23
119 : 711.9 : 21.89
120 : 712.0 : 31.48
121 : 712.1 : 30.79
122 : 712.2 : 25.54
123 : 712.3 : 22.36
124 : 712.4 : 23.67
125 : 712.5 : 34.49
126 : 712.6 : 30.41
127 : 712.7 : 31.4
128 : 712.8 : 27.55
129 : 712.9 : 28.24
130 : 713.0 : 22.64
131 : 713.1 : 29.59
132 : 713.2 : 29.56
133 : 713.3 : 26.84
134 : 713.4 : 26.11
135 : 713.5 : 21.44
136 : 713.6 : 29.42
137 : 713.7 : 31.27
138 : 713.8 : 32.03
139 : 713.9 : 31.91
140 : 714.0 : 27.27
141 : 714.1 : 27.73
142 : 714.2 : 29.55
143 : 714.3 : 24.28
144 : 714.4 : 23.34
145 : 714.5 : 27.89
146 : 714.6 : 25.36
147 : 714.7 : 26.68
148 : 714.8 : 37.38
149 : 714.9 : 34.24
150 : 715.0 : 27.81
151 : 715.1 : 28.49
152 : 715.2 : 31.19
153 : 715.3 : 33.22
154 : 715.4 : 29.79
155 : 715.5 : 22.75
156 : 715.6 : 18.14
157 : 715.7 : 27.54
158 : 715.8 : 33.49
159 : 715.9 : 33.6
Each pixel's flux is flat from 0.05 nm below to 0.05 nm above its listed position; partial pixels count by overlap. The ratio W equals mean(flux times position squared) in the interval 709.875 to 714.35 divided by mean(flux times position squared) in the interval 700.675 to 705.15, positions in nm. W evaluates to 1.1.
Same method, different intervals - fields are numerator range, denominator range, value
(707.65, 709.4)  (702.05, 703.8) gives 1.13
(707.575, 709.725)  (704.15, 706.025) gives 1.11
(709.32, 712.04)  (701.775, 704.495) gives 1.15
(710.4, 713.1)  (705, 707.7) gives 1.05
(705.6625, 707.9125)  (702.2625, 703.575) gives 1.14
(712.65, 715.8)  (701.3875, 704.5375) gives 1.13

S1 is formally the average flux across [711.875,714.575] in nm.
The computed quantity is 27.8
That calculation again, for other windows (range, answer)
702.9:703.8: 26.3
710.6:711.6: 32.1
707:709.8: 28.7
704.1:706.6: 27.4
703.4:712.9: 28.3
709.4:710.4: 27.2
